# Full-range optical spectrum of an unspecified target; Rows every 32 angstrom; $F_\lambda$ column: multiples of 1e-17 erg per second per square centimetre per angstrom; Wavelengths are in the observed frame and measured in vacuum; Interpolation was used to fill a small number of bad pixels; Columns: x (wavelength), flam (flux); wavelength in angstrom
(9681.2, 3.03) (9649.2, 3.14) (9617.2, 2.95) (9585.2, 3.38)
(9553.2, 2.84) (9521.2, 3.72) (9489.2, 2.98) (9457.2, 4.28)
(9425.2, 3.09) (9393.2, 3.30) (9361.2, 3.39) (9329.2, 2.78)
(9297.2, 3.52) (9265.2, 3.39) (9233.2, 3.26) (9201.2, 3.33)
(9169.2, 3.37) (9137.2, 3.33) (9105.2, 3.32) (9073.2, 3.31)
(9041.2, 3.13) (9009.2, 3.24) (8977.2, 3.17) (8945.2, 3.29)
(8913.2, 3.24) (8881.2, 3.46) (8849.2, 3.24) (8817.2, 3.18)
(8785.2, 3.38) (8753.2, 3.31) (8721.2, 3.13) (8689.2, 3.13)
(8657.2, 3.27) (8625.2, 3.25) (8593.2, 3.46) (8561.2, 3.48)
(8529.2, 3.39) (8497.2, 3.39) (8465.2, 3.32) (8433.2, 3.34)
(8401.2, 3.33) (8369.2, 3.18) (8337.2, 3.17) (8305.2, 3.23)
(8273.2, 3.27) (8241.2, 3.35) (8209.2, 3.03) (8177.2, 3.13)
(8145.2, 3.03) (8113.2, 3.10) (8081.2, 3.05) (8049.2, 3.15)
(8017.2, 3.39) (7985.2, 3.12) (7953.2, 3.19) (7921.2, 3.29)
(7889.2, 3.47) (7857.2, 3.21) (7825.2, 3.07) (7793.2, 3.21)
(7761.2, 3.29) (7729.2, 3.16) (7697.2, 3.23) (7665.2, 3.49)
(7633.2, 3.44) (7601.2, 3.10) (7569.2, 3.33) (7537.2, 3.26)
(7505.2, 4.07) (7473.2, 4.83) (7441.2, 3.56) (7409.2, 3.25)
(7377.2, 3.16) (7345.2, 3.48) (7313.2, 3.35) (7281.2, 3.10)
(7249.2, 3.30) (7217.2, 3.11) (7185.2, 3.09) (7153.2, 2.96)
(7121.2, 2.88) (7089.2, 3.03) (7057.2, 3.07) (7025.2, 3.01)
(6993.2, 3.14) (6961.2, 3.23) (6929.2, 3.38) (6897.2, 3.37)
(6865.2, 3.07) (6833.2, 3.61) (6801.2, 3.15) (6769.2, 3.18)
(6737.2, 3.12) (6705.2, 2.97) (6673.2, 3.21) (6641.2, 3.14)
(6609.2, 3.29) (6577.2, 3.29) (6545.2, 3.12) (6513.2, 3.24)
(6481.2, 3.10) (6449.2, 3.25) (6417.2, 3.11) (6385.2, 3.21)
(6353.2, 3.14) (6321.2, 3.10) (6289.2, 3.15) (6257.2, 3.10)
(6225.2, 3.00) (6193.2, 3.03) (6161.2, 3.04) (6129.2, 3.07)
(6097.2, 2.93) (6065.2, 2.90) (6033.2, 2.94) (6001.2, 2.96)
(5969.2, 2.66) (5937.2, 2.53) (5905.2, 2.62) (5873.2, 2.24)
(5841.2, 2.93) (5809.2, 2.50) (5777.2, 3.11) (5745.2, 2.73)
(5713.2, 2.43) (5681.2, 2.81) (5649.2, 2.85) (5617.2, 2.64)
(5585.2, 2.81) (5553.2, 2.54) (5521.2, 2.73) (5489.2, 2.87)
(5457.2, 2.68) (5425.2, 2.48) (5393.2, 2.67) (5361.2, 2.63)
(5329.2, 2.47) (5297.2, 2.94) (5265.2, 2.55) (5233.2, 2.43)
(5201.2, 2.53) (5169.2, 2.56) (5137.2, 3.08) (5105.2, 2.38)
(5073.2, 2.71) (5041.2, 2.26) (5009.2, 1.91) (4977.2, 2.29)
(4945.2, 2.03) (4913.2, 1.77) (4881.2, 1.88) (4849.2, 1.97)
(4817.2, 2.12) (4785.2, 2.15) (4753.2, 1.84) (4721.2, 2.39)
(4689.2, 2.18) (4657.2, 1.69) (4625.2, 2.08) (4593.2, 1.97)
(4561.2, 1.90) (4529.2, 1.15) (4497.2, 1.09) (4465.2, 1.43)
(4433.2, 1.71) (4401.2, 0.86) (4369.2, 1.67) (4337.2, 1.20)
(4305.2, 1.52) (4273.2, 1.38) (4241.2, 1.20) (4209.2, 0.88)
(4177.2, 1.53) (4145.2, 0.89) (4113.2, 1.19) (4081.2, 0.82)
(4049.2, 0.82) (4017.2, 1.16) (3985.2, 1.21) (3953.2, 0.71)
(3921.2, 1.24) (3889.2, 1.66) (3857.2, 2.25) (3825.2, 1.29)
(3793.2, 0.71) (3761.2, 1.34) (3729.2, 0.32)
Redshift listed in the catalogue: 0.14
